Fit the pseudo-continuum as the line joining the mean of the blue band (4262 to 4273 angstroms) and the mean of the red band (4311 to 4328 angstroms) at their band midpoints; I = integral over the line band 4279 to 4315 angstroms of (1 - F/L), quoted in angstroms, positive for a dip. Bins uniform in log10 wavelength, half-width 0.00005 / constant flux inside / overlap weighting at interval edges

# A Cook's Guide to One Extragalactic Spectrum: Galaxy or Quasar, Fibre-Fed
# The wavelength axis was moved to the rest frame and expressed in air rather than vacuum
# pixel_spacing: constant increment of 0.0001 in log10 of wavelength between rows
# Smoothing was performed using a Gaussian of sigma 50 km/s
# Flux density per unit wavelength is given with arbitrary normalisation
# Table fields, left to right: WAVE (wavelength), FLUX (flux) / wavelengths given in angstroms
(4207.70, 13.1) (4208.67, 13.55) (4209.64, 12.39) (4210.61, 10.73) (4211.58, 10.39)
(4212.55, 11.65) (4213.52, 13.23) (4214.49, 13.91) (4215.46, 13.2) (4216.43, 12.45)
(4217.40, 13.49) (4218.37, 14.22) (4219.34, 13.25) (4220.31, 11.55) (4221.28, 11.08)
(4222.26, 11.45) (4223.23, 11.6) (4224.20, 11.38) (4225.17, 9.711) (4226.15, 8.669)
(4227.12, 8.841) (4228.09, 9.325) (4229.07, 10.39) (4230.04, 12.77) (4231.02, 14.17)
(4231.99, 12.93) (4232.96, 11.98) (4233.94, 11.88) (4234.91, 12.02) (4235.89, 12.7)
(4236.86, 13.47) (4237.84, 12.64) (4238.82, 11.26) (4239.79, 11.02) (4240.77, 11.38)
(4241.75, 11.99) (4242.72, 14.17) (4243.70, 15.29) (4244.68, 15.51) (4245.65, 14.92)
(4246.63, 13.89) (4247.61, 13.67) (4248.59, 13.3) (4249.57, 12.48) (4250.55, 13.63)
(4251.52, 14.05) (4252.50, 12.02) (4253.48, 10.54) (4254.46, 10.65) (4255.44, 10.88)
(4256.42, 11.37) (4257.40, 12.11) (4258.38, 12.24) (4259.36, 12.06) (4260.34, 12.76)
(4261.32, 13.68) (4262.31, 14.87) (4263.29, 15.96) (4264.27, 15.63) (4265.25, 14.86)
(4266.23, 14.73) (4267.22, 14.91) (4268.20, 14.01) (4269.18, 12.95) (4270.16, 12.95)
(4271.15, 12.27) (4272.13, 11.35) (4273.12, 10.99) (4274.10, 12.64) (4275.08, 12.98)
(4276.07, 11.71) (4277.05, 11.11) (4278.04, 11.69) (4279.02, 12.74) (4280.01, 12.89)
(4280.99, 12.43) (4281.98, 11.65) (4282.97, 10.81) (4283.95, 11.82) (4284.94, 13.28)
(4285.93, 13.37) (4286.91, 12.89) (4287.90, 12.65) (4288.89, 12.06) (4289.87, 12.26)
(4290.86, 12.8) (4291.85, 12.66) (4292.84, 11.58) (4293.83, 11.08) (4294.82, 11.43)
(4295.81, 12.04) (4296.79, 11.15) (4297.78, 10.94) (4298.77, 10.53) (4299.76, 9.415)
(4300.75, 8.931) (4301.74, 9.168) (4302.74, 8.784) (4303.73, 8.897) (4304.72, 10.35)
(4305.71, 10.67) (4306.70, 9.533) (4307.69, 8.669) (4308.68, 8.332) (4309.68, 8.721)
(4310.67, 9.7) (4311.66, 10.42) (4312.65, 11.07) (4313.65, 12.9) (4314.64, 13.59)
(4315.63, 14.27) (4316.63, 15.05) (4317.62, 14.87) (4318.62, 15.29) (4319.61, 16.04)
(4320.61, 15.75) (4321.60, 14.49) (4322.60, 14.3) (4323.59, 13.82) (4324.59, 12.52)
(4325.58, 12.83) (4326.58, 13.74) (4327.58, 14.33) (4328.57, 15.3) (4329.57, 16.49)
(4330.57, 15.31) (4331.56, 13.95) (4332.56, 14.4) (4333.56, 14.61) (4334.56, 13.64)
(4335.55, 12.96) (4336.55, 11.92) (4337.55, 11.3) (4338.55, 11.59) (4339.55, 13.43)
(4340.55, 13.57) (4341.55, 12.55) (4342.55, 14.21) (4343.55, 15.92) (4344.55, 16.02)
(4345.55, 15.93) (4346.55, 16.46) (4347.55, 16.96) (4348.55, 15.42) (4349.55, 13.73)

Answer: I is 7.13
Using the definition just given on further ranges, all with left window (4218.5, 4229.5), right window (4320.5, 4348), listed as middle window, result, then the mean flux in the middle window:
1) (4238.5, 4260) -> -2.1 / 12.7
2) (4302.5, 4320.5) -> 2.5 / 11.6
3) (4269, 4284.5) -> 0.5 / 12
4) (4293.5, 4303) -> 2.0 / 10.4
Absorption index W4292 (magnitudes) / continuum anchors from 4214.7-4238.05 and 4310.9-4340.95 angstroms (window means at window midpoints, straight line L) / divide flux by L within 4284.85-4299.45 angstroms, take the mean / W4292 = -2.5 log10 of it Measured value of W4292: 0.10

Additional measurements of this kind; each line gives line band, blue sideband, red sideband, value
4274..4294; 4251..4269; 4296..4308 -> -0.09 mag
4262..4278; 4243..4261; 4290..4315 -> -0.11 mag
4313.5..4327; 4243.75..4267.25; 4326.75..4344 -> -0.04 mag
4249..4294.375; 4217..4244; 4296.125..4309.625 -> -0.19 mag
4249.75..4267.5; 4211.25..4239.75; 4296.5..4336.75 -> -0.09 mag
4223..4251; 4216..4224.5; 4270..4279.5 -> -0.01 mag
